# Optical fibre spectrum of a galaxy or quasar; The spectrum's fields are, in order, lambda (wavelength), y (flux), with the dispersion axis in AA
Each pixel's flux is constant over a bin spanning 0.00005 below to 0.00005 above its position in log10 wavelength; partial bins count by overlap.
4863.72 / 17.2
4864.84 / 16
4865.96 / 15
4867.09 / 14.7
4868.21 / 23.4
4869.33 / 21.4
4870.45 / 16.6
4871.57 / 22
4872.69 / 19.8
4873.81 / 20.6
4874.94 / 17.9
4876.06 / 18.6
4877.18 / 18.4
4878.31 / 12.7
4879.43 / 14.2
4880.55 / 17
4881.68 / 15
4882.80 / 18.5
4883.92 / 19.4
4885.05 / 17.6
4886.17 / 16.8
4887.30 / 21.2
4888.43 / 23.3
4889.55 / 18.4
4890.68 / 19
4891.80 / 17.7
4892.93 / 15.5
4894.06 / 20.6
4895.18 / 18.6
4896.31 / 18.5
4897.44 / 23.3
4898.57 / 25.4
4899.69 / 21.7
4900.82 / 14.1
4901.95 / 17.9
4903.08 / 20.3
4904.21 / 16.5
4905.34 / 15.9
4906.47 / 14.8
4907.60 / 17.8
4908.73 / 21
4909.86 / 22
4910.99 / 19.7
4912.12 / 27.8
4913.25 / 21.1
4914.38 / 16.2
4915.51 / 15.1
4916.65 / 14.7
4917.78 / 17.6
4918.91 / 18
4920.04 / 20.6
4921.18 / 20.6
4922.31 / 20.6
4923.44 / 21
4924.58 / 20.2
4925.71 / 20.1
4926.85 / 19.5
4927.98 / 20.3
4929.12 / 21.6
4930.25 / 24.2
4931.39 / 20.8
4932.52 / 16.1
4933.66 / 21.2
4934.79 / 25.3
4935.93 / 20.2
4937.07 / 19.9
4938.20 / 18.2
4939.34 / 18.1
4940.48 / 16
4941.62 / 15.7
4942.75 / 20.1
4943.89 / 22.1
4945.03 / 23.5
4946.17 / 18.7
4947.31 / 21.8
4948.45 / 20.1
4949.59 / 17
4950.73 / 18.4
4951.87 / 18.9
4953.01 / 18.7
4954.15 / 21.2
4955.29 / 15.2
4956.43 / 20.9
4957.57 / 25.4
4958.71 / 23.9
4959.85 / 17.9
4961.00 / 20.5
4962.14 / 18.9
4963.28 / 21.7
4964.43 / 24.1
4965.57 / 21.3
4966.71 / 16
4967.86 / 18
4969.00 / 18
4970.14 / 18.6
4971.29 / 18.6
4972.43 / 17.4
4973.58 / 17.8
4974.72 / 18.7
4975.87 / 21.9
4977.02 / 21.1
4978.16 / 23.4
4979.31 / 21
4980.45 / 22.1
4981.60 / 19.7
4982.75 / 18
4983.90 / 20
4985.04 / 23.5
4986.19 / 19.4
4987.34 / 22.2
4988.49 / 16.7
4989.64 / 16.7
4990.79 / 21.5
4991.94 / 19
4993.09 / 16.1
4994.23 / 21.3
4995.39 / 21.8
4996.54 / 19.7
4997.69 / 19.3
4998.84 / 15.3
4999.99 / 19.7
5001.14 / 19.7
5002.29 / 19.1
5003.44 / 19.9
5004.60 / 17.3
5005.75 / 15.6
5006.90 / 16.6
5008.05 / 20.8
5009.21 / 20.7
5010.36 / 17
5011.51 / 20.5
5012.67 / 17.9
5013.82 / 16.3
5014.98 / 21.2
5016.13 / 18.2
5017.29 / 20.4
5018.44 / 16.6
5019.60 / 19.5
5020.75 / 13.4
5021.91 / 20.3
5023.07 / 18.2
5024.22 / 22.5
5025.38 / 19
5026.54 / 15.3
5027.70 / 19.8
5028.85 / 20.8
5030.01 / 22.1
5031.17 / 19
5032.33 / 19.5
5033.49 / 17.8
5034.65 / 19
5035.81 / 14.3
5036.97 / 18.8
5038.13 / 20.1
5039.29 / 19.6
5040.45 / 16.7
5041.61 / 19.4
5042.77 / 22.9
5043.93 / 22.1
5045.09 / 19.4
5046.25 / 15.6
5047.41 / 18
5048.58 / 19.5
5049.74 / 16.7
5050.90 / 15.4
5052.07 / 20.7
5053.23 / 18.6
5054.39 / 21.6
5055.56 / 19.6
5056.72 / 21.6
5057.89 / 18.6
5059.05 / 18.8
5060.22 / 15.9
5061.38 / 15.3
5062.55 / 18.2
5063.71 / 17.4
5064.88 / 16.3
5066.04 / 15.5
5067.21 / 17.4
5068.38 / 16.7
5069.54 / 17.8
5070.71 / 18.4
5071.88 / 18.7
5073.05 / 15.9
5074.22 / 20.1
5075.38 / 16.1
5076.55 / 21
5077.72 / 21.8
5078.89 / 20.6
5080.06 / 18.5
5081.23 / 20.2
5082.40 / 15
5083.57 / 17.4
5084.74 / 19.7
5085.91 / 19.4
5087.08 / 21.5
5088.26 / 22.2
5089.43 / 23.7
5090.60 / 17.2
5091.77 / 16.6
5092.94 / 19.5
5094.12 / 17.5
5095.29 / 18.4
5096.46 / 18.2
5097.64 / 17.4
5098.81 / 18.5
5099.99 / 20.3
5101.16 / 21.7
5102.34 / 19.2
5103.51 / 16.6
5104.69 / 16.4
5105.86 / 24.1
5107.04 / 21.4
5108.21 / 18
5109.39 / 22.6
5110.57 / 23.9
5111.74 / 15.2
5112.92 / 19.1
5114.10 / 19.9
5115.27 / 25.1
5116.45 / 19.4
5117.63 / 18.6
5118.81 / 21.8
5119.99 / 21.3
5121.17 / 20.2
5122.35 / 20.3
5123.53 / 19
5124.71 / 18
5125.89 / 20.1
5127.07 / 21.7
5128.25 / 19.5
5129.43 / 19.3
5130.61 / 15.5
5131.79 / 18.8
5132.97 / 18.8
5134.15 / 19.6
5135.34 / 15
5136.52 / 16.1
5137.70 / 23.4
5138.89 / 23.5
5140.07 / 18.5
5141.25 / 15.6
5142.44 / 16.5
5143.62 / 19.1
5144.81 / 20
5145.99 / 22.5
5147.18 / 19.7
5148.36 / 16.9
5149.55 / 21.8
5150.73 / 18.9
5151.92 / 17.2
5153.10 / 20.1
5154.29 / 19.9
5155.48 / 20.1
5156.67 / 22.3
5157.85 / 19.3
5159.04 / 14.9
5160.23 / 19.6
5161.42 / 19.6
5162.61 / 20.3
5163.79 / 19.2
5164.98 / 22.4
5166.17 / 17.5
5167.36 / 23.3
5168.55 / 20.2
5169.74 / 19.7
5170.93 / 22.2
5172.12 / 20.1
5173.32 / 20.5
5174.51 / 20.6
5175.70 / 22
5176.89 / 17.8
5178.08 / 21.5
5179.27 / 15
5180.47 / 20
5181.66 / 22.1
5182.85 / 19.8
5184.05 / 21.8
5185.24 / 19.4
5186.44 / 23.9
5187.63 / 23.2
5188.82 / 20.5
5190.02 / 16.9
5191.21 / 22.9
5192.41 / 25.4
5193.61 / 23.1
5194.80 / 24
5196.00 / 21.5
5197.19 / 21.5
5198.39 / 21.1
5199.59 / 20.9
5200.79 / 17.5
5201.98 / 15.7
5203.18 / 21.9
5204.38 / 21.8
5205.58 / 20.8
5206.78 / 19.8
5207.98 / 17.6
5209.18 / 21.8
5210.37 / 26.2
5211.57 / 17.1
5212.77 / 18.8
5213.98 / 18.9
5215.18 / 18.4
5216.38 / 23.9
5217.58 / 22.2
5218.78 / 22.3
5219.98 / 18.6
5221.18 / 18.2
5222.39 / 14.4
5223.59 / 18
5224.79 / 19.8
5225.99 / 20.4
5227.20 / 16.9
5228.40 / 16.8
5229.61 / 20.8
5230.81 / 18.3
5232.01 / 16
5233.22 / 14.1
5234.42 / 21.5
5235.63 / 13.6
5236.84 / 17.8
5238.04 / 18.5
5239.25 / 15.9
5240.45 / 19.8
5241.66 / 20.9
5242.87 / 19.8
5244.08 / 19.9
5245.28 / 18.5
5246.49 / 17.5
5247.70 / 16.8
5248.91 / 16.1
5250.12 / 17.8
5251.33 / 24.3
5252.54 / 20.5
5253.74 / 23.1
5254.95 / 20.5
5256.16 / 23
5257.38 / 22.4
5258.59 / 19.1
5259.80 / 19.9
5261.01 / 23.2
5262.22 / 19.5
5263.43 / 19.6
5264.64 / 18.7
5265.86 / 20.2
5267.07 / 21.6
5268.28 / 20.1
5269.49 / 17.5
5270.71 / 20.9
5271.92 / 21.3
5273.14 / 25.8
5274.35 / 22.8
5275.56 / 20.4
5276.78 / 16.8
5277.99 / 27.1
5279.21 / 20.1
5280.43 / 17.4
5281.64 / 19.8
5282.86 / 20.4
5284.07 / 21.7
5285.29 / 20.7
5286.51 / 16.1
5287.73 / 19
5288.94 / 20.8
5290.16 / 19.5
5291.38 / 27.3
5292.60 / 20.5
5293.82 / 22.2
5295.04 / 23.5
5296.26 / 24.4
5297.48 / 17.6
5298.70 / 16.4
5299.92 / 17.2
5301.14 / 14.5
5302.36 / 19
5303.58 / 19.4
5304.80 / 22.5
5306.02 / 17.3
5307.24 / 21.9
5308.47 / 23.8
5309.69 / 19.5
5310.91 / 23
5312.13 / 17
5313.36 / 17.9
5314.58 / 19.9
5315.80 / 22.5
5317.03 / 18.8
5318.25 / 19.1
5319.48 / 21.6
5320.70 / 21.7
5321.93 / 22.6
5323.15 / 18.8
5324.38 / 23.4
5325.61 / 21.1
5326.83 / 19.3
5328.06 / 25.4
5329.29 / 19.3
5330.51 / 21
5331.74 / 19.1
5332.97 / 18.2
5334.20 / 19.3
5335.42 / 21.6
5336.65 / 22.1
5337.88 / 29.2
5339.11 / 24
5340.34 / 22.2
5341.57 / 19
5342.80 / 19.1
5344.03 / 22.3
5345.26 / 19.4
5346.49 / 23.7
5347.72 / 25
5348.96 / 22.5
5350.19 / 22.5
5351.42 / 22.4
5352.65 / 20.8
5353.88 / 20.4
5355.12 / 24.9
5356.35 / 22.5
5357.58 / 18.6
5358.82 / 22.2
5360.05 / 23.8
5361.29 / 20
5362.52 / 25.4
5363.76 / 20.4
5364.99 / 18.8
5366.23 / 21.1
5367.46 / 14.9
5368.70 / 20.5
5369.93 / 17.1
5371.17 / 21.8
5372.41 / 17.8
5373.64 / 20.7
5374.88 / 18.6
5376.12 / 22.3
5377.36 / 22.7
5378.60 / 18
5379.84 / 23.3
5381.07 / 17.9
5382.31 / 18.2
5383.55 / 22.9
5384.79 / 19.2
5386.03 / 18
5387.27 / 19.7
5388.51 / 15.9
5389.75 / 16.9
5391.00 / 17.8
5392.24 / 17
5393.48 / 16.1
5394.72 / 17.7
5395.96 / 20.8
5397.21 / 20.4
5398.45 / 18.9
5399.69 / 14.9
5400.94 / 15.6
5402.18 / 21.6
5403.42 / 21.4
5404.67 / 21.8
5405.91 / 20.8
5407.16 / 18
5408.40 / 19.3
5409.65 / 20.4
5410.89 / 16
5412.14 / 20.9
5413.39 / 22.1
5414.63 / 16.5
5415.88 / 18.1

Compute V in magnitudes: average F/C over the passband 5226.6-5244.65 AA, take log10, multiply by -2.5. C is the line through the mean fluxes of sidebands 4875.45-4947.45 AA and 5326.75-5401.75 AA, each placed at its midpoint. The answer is 0.11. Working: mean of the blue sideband 19.2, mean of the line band 18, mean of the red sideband 20.4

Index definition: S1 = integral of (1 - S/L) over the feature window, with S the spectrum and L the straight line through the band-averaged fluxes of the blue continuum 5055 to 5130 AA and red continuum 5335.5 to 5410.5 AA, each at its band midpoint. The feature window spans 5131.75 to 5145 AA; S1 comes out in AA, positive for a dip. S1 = 0.44 AA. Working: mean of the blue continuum 19.1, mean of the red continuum 20.3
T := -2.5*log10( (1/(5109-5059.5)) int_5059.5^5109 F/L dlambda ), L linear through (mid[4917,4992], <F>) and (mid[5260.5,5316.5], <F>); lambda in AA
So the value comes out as 0.08 mag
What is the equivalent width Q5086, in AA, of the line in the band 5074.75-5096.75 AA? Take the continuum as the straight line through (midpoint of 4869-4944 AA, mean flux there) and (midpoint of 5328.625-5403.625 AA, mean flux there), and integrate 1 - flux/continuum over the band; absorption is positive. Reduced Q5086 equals 0.4 AA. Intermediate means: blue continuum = 19.1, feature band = 19.2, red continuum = 20.3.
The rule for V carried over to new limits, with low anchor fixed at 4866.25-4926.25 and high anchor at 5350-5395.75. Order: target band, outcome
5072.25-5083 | 0.03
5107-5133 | -0.03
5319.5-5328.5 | -0.10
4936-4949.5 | -0.02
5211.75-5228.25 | 0.02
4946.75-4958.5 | -0.05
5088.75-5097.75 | 0.04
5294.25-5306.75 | 0.03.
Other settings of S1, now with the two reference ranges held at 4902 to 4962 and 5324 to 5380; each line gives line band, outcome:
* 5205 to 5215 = 0.31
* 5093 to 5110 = 0.81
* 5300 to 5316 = 1.03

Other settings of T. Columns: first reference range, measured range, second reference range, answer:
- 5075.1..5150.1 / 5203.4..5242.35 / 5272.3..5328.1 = 0.06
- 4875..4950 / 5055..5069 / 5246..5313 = 0.12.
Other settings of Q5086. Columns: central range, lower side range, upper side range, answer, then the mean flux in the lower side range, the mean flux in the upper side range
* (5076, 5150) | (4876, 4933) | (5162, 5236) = 0.9 AA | 19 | 20.1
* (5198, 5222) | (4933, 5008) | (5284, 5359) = 0.5 AA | 19.6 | 20.9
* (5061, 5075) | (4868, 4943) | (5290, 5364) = 1.8 AA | 19.1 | 21.2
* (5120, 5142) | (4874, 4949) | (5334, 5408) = 0.7 AA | 19.2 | 20.4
